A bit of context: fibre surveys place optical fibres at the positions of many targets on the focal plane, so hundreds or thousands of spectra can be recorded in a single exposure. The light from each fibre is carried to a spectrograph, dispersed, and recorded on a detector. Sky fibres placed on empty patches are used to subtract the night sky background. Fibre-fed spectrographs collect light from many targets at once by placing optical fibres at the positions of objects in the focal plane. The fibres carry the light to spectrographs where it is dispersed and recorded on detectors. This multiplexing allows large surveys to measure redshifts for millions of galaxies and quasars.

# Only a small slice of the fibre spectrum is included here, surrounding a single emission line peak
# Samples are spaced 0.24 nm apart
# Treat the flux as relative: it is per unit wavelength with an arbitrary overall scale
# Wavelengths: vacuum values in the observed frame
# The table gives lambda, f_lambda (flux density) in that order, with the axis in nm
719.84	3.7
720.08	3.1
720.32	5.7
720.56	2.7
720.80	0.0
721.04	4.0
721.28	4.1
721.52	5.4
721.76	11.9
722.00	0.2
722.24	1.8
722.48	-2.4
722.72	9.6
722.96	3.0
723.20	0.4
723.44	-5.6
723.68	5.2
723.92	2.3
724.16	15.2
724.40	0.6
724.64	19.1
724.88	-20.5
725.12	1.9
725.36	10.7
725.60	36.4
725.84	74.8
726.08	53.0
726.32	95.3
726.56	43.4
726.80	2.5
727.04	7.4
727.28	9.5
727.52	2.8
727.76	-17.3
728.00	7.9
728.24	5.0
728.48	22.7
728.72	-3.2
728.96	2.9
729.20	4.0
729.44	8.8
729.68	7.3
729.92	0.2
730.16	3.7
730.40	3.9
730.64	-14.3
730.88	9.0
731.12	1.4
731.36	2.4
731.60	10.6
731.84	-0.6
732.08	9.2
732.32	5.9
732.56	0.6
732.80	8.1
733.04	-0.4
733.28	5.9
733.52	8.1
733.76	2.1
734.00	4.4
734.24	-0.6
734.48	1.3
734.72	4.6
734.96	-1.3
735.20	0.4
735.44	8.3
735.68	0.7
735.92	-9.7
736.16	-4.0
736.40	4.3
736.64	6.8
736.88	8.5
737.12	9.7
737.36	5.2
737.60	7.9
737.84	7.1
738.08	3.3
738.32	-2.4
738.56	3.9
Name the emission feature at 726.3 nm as [O II]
